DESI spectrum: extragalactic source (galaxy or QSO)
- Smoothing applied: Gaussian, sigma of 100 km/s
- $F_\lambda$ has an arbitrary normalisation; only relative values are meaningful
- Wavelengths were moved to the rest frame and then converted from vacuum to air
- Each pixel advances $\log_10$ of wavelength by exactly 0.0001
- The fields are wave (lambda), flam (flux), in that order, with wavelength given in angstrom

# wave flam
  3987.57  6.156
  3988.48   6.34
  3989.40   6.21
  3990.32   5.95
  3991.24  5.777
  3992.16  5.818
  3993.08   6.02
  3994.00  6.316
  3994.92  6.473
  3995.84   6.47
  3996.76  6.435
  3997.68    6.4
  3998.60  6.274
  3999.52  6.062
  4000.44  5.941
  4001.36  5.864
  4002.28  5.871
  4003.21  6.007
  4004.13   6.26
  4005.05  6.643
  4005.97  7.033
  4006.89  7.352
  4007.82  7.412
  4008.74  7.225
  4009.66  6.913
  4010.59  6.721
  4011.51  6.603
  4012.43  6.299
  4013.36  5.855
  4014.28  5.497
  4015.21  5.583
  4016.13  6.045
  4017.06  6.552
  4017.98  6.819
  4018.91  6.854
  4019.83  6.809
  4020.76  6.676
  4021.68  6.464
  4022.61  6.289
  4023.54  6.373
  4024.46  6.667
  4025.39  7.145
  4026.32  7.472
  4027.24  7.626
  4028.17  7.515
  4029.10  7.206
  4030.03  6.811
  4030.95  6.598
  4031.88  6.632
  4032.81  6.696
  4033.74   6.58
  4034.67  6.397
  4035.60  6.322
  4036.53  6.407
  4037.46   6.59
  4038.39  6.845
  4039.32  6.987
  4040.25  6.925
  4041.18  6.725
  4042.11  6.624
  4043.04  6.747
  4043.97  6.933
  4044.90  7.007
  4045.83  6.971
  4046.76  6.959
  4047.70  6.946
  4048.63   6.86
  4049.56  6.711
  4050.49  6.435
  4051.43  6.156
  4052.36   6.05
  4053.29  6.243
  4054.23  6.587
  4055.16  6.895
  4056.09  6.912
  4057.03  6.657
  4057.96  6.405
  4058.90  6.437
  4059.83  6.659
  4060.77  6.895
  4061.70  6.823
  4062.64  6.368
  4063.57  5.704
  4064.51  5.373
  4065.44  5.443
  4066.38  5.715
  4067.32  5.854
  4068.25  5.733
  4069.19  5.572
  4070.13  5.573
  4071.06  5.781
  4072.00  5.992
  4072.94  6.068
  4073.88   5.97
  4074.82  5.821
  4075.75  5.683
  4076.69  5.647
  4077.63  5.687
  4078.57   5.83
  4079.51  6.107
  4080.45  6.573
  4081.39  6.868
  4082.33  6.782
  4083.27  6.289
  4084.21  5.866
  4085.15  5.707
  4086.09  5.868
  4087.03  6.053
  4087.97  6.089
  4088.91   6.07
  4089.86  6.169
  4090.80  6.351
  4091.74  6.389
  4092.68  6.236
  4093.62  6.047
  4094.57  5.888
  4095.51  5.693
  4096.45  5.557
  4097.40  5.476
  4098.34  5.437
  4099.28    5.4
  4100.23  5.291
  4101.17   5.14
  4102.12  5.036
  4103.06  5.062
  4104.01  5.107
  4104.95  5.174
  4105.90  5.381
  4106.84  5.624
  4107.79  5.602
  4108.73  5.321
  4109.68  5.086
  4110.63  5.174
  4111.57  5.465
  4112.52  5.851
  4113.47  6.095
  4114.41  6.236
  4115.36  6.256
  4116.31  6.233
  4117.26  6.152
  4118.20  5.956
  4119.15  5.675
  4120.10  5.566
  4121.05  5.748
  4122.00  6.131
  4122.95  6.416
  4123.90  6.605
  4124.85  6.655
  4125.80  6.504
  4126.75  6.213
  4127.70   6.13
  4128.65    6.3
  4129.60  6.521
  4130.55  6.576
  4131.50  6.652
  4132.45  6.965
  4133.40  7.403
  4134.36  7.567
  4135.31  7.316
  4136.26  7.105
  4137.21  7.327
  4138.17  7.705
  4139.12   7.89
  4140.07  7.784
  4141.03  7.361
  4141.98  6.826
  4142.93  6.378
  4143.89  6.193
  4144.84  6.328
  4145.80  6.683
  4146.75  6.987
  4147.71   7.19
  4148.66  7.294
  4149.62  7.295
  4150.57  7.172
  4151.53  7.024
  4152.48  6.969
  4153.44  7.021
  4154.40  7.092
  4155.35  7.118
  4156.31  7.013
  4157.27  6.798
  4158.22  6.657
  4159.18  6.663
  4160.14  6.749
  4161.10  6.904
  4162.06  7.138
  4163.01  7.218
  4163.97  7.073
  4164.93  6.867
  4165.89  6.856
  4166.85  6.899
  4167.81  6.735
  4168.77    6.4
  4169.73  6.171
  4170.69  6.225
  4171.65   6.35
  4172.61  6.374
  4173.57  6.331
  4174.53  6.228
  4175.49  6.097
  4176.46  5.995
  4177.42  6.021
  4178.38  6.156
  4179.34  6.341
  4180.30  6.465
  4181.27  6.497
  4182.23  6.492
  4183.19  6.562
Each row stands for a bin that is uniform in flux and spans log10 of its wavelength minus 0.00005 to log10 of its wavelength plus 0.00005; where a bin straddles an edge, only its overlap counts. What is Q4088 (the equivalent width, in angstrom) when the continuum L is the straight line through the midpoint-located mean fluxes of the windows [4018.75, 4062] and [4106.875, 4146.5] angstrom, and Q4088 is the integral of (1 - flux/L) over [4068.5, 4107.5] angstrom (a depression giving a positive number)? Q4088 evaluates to 4.5 angstrom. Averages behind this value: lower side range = 6.73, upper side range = 6.43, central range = 5.81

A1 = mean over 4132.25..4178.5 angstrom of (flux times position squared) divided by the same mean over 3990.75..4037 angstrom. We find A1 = 1.1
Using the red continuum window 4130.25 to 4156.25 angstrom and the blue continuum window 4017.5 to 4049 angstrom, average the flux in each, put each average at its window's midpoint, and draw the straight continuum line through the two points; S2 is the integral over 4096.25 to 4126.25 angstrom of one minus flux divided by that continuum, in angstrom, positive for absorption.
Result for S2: 5.6 angstrom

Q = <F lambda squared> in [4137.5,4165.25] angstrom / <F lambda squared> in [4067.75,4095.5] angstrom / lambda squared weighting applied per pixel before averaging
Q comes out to 1.2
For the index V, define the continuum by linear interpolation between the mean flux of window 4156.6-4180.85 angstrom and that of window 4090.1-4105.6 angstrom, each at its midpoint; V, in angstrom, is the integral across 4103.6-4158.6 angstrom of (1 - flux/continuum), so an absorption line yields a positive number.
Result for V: -4.1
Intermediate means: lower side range 5.59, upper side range 6.55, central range 6.5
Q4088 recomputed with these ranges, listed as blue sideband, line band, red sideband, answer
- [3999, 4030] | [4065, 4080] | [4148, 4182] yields 1.93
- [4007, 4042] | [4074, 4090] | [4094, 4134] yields 0.28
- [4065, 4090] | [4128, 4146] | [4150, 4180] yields -1.54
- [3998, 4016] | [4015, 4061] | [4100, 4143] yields -2.57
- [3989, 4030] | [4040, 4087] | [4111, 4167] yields 2.20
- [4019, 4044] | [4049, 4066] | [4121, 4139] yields 1.01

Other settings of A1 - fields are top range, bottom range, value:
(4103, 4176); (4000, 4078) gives 1.06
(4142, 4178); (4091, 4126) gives 1.20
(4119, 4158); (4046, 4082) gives 1.14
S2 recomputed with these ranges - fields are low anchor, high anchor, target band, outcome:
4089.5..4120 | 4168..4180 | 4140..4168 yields -3.94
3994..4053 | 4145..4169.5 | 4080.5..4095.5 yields 1.31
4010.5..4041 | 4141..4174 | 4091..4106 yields 2.65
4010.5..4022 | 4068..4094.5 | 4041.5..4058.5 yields -1.33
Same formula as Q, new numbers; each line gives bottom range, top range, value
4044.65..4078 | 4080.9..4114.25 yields 0.94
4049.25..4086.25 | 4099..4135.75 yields 1.00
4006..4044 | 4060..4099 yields 0.92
